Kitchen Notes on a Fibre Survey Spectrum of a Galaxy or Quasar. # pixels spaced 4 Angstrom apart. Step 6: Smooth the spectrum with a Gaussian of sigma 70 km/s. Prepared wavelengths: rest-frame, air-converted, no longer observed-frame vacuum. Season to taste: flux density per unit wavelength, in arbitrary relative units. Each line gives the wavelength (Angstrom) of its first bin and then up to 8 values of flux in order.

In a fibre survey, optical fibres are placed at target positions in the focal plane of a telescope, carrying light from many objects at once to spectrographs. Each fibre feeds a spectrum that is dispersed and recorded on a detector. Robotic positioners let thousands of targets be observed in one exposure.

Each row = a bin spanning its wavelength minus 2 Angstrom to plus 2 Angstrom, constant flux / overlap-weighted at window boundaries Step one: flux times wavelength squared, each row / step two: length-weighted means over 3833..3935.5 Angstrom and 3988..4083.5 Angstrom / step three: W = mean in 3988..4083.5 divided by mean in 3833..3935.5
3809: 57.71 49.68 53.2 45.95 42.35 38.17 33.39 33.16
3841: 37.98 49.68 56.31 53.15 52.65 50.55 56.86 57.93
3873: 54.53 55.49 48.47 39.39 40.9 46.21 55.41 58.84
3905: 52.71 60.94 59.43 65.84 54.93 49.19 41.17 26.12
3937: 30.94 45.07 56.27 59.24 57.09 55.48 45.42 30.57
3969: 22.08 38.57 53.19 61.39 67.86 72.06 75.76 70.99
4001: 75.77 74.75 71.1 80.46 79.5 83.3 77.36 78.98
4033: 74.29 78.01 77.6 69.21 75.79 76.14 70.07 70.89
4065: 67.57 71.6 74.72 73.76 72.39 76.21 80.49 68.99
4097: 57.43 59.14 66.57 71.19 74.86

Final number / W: 1.62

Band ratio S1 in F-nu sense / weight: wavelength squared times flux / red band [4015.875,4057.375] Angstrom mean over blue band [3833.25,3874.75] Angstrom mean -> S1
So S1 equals 1.7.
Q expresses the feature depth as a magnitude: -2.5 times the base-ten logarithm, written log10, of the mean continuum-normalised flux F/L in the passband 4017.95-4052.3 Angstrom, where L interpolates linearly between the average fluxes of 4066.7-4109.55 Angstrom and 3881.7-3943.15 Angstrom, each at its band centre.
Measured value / -0.21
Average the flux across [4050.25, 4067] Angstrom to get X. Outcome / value 71.4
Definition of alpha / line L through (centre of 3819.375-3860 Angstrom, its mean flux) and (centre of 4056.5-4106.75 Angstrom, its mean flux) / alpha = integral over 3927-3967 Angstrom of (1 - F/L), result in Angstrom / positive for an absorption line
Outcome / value 8.0 Angstrom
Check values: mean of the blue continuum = 44.4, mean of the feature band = 44.7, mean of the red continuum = 70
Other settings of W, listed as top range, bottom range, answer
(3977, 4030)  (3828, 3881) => 1.63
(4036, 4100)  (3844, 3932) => 1.51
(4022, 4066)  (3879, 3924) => 1.51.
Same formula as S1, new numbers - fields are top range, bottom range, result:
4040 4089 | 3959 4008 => 1.32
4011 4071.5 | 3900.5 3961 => 1.56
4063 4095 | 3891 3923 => 1.41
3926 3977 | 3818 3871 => 0.97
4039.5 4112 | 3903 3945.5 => 1.56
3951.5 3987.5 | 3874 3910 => 0.99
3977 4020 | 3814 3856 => 1.76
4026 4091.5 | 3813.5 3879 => 1.71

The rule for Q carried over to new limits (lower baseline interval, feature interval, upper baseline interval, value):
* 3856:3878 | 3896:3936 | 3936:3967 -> -0.018 mag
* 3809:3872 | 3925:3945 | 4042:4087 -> 0.432 mag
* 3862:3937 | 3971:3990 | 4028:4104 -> 0.062 mag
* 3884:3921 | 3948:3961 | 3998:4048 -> 0.151 mag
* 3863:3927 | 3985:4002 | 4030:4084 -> -0.113 mag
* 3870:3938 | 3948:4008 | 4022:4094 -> 0.080 mag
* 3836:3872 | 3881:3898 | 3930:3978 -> 0.059 mag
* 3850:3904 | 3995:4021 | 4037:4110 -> -0.174 mag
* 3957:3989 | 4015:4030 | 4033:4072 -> -0.248 mag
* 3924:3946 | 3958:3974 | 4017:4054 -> 0.409 mag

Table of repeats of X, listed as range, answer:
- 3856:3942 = 50.2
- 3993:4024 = 76.5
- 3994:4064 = 75.4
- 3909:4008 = 54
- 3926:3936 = 34.9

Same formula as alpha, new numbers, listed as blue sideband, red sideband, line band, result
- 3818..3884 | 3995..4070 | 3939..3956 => 2.14 Angstrom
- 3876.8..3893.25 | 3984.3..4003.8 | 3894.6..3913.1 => -2.65 Angstrom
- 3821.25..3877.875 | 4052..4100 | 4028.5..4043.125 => -2.14 Angstrom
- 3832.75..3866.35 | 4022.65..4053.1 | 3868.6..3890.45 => 1.23 Angstrom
